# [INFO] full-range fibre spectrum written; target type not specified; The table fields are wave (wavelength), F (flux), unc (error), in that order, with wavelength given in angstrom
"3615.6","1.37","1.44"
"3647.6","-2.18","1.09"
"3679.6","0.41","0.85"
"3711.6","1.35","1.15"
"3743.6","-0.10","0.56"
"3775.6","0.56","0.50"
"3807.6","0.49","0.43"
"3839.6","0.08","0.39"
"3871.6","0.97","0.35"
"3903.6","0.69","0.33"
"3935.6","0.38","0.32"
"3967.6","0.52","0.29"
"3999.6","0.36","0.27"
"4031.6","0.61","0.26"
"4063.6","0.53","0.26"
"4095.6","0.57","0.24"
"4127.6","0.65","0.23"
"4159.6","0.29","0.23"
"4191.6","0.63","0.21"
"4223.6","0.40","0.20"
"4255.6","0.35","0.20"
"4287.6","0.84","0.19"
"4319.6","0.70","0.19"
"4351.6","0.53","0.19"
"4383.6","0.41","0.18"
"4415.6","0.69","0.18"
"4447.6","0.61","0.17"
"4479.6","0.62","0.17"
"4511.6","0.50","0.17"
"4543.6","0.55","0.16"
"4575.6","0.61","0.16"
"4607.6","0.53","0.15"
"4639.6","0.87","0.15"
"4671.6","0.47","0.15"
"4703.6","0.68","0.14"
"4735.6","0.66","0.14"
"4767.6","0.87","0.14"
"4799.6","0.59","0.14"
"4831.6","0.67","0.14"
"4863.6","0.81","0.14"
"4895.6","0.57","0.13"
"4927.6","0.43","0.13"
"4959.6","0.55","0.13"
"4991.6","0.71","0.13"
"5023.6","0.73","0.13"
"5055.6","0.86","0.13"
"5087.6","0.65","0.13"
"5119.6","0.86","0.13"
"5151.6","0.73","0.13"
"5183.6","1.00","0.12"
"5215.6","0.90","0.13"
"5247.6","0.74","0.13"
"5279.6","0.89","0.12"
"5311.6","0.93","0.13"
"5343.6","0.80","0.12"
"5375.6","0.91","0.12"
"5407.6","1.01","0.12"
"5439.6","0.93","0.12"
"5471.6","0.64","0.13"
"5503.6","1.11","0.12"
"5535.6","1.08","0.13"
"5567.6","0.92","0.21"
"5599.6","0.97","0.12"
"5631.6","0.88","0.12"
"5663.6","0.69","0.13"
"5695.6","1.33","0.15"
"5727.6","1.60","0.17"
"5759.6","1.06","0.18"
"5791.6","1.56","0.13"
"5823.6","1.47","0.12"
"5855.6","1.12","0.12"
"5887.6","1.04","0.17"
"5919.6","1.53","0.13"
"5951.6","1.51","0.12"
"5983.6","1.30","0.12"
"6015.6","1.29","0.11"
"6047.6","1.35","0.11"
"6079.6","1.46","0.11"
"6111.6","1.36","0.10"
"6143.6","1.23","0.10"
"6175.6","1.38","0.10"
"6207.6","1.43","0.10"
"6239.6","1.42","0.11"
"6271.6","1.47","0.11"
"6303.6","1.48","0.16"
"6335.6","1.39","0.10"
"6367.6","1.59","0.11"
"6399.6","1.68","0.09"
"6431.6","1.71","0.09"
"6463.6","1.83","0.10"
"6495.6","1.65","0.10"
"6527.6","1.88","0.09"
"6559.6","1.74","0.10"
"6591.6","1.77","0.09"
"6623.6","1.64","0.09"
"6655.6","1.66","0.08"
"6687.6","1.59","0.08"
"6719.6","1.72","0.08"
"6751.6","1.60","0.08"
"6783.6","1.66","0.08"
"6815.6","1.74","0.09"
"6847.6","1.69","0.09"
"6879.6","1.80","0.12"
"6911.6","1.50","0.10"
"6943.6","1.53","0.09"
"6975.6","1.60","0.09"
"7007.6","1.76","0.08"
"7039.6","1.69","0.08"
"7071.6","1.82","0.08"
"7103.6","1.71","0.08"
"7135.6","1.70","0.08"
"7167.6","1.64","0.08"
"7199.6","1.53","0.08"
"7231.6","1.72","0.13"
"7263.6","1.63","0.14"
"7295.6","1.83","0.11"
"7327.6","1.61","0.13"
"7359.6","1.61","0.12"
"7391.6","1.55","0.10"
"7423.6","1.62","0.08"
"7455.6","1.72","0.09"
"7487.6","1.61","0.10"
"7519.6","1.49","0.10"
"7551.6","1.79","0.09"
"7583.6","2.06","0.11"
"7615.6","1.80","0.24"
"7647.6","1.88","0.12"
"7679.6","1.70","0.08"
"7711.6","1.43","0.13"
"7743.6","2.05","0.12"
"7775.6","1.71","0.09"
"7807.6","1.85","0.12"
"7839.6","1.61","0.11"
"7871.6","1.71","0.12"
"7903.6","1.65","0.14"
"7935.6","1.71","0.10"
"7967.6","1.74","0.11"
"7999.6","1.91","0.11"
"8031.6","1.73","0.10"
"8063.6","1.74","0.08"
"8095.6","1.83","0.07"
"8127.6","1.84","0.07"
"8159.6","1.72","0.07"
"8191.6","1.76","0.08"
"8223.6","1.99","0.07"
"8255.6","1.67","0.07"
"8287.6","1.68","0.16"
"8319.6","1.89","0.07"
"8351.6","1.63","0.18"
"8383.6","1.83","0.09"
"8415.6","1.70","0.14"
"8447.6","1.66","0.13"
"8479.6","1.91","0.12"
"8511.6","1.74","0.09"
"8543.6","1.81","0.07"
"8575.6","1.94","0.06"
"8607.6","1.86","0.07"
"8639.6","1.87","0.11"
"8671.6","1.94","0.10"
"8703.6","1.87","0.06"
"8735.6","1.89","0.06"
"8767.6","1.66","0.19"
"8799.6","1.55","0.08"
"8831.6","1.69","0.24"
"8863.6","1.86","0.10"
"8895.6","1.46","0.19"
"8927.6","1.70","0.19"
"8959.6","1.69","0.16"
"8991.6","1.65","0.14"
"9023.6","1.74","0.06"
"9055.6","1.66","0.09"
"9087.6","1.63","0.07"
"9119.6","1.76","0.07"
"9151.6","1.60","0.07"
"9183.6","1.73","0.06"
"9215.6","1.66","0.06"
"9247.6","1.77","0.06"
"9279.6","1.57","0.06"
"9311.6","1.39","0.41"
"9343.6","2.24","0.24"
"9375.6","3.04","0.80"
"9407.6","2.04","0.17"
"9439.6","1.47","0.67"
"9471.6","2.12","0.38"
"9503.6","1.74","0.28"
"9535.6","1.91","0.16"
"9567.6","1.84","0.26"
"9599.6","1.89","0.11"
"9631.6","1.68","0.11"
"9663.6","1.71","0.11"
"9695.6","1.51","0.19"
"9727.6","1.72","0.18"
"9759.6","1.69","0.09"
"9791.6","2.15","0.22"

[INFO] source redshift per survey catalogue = 0.43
